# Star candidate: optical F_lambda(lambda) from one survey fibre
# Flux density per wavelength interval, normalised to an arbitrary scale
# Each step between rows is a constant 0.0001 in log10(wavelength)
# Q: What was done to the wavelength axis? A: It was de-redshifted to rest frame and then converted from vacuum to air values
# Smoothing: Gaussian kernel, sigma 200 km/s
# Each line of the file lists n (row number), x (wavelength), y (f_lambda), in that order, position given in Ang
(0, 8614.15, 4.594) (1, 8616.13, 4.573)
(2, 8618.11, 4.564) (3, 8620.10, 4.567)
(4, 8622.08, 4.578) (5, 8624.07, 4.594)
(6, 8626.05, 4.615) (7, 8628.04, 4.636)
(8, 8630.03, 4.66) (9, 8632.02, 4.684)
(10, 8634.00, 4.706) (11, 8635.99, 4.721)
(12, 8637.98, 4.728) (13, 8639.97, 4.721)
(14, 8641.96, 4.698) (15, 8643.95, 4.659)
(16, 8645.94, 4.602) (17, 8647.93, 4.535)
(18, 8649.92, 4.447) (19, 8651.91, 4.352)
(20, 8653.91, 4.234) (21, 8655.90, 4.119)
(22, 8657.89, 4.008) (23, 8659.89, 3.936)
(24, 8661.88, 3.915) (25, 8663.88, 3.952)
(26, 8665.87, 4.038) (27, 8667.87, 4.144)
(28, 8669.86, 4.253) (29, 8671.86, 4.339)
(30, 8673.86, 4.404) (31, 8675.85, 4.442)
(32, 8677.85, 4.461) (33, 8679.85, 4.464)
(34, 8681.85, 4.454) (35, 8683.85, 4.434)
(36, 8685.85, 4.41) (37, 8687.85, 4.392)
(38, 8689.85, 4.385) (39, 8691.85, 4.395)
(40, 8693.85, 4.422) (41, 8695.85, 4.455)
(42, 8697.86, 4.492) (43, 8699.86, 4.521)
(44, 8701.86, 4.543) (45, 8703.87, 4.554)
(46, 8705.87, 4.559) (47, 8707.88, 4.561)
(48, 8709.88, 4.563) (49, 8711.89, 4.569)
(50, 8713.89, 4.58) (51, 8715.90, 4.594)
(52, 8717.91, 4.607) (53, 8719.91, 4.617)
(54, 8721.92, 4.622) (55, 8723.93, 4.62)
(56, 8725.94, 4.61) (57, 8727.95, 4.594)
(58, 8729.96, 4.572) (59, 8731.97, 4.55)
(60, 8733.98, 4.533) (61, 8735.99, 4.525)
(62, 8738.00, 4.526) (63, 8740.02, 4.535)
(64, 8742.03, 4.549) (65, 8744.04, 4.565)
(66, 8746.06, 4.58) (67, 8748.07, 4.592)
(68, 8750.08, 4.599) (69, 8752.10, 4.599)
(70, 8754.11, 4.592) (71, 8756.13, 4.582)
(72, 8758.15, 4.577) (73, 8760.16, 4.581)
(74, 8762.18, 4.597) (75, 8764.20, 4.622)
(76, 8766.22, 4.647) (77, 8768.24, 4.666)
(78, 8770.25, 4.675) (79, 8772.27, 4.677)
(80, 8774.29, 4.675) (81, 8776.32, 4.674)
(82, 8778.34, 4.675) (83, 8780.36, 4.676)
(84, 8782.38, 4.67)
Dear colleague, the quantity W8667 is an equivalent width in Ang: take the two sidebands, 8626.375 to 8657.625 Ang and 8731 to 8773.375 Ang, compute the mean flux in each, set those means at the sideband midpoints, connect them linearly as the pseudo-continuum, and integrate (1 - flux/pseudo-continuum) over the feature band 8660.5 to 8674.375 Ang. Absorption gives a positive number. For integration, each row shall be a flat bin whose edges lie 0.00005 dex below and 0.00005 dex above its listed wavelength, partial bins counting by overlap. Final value 1.3 Ang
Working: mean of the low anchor 4.55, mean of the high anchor 4.59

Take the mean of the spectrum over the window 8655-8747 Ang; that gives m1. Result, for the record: 4.43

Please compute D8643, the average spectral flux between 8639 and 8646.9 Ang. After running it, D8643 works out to 4.67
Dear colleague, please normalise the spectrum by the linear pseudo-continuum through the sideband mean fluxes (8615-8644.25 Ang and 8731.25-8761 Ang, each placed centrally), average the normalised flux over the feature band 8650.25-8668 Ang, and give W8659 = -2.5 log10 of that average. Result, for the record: 0.13 mag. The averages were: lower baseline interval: 4.65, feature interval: 4.09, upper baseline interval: 4.57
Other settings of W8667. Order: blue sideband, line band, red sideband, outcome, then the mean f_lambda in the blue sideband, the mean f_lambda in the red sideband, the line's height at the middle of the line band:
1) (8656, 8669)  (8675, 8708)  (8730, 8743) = -1.9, 4.01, 4.54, 4.22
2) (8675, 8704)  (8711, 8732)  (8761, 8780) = -0.3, 4.45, 4.66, 4.53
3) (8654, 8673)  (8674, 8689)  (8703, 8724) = -0.6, 4.09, 4.59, 4.27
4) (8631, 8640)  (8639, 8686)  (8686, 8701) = 2.6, 4.71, 4.44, 4.58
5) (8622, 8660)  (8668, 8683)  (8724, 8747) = 0.5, 4.52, 4.56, 4.54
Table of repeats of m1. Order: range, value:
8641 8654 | 4.52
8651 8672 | 4.11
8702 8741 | 4.57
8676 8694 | 4.42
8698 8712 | 4.55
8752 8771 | 4.62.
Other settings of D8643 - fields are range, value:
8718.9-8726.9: 4.62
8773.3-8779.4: 4.67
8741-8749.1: 4.58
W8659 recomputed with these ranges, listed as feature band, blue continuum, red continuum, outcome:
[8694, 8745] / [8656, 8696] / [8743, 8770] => -0.03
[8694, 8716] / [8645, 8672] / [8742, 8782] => -0.04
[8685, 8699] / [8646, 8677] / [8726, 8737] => -0.01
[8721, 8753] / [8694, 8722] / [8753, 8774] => 0.00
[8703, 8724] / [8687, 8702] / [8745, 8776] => -0.02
